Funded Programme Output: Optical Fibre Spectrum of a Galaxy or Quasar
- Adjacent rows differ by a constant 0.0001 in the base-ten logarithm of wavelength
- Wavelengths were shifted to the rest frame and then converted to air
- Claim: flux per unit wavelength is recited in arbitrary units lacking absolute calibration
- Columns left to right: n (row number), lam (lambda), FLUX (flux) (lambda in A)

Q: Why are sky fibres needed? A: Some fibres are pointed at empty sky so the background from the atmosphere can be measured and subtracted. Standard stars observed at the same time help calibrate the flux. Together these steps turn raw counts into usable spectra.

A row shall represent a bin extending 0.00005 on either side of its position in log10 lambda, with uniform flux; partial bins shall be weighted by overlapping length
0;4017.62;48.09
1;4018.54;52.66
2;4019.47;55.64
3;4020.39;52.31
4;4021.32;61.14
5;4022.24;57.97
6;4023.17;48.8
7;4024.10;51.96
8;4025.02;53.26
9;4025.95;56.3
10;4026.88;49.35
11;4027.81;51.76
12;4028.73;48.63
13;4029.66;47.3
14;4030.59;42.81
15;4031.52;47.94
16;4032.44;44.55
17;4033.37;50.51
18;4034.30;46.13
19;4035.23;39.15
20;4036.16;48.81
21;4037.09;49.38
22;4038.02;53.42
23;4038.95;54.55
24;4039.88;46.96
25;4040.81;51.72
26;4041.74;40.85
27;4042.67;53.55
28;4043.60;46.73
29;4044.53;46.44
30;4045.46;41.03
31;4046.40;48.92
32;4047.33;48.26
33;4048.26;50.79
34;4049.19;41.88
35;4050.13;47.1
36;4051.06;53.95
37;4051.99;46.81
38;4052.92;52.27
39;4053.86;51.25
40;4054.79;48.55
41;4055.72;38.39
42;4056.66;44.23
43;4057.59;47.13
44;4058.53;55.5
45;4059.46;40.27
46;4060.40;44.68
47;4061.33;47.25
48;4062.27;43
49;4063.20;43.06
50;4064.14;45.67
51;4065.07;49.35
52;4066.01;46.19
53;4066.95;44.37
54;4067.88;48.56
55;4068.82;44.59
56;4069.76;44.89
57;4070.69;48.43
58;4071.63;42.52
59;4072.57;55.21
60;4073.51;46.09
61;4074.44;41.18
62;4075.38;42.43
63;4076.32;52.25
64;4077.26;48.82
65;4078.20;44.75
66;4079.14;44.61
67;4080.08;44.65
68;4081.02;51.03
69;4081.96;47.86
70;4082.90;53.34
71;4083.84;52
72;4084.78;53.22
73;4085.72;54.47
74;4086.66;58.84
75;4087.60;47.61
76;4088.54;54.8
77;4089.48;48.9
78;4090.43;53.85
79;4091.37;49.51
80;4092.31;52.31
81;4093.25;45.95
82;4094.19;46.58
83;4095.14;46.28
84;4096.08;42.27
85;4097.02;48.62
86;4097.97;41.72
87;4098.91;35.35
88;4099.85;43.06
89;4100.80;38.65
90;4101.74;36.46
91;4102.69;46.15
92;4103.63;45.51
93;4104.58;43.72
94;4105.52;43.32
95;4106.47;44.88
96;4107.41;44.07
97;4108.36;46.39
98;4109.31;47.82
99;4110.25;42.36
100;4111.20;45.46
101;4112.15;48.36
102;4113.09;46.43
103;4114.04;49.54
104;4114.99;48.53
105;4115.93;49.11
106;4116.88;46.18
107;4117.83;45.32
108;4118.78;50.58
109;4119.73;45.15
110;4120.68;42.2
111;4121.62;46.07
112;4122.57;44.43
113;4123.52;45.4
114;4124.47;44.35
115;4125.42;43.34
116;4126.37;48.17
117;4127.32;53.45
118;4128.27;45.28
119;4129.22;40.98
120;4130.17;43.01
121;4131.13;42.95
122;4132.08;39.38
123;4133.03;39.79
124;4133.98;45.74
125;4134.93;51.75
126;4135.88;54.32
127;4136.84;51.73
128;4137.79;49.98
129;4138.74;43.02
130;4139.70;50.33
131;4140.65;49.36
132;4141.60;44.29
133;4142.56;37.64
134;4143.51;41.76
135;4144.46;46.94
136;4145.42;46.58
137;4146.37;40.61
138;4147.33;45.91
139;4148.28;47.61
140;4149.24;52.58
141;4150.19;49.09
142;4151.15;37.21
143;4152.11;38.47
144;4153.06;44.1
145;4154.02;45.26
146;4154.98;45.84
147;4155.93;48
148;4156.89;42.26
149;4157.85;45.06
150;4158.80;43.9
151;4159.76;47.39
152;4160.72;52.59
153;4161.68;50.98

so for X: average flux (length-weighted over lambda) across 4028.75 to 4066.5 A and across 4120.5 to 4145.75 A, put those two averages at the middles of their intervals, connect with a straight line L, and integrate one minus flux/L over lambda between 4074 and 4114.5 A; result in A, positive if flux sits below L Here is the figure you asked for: -0.44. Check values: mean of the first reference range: 47.2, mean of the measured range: 46.9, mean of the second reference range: 45.7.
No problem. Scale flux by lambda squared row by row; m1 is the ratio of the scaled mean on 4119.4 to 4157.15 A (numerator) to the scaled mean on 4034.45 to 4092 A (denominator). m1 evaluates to 0.98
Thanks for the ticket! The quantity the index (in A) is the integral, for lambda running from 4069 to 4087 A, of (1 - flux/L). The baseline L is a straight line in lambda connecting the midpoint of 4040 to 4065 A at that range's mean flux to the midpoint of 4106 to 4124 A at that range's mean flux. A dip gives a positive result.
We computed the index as -0.76 A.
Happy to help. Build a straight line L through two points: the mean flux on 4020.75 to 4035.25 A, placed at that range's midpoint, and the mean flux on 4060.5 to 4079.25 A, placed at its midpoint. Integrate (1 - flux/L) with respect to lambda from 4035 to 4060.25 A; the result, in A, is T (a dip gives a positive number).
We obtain 0.29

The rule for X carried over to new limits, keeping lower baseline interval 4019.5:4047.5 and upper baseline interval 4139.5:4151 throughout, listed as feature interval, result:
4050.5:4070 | 0.8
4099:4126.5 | 1.0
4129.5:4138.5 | 0.0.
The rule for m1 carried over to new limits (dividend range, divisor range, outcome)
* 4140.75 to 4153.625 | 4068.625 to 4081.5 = 0.98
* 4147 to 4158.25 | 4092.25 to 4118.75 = 1.03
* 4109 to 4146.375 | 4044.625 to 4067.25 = 1.02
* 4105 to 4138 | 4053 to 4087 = 1.00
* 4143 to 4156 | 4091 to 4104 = 1.04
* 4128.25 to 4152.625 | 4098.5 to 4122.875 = 1.02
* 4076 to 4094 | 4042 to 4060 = 1.08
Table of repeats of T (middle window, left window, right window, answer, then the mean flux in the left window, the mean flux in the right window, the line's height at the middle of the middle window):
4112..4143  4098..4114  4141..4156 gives -1.50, 43.7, 44.4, 44.1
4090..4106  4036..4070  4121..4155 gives 0.58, 47.3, 45.4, 46.3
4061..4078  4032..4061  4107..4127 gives 0.29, 47.5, 46.2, 47.1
